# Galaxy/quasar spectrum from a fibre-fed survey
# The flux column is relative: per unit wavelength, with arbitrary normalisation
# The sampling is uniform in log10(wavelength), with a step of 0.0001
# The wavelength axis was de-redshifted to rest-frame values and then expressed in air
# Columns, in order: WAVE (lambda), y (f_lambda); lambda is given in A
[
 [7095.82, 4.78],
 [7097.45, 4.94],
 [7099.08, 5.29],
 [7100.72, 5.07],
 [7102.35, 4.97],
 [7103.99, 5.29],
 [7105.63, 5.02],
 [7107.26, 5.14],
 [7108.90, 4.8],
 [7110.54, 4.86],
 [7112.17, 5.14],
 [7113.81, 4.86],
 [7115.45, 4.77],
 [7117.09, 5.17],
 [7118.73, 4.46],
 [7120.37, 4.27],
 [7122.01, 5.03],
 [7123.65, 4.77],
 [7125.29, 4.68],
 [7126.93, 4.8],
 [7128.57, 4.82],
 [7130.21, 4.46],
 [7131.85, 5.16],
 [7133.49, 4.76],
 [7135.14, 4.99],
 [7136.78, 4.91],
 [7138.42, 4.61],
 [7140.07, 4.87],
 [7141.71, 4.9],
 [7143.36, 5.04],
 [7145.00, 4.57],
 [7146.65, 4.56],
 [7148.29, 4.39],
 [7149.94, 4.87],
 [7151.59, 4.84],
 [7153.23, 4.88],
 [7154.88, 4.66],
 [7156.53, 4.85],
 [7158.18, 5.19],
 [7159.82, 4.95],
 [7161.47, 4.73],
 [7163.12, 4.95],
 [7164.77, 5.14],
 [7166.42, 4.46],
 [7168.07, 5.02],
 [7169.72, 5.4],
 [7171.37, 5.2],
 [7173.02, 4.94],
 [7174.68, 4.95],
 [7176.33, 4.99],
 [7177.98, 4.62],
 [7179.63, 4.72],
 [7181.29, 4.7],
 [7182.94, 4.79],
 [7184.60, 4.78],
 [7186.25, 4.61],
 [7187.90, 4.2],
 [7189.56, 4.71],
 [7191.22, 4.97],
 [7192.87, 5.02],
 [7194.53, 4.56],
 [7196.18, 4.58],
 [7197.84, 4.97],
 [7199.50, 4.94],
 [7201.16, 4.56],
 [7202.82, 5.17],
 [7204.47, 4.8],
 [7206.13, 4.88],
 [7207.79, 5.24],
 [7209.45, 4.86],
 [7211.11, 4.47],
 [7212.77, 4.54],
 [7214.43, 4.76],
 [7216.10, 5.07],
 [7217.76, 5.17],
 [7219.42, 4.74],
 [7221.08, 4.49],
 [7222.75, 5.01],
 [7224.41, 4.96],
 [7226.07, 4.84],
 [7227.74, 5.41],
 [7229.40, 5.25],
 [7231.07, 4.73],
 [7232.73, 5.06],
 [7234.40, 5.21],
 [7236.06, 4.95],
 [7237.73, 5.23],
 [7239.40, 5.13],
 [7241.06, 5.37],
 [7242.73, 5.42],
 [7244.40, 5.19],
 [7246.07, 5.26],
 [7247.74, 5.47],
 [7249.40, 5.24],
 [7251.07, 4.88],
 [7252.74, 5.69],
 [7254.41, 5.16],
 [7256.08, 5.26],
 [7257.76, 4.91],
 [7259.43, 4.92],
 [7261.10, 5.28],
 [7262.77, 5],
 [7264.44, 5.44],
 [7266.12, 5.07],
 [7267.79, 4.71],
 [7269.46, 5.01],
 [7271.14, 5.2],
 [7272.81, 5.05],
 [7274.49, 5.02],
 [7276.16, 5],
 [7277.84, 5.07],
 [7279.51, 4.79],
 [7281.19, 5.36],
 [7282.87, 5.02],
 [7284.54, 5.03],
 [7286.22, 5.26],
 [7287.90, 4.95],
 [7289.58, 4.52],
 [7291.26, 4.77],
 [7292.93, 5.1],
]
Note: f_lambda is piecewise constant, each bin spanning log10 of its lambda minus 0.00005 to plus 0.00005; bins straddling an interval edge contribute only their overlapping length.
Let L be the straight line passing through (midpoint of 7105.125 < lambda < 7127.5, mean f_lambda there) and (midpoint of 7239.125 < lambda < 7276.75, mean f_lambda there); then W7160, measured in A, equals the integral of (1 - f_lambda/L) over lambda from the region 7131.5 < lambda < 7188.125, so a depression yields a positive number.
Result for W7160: 1.1 A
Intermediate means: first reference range 4.84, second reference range 5.16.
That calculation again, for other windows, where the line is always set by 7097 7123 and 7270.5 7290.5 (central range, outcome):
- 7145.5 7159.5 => 0.5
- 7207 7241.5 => 0.2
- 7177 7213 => 1.6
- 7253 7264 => -0.3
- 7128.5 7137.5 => 0.2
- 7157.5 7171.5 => -0.1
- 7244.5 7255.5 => -0.6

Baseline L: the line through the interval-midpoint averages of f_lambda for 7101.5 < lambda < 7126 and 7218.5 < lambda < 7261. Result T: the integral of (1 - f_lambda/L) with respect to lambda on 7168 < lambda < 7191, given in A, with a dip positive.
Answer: 0.80 A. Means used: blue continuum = 4.88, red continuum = 5.11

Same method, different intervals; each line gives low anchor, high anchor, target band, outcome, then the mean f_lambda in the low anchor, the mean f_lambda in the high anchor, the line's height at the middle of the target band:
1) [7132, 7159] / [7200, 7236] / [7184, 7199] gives 0.5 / 4.81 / 4.92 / 4.88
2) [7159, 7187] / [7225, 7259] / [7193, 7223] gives 1.2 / 4.88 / 5.18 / 5.03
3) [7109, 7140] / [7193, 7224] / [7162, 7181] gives -0.5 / 4.81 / 4.83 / 4.82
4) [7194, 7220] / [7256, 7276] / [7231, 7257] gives -1.2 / 4.84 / 5.06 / 4.98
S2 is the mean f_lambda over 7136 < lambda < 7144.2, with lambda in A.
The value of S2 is 4.87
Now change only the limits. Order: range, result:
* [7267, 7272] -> 4.98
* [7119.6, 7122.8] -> 4.65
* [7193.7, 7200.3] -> 4.76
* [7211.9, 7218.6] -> 4.88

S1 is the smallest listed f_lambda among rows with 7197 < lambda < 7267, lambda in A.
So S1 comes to 4.47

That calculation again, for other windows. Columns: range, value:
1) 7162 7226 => 4.2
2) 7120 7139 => 4.27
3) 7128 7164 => 4.39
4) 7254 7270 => 4.71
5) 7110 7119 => 4.46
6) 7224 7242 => 4.73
